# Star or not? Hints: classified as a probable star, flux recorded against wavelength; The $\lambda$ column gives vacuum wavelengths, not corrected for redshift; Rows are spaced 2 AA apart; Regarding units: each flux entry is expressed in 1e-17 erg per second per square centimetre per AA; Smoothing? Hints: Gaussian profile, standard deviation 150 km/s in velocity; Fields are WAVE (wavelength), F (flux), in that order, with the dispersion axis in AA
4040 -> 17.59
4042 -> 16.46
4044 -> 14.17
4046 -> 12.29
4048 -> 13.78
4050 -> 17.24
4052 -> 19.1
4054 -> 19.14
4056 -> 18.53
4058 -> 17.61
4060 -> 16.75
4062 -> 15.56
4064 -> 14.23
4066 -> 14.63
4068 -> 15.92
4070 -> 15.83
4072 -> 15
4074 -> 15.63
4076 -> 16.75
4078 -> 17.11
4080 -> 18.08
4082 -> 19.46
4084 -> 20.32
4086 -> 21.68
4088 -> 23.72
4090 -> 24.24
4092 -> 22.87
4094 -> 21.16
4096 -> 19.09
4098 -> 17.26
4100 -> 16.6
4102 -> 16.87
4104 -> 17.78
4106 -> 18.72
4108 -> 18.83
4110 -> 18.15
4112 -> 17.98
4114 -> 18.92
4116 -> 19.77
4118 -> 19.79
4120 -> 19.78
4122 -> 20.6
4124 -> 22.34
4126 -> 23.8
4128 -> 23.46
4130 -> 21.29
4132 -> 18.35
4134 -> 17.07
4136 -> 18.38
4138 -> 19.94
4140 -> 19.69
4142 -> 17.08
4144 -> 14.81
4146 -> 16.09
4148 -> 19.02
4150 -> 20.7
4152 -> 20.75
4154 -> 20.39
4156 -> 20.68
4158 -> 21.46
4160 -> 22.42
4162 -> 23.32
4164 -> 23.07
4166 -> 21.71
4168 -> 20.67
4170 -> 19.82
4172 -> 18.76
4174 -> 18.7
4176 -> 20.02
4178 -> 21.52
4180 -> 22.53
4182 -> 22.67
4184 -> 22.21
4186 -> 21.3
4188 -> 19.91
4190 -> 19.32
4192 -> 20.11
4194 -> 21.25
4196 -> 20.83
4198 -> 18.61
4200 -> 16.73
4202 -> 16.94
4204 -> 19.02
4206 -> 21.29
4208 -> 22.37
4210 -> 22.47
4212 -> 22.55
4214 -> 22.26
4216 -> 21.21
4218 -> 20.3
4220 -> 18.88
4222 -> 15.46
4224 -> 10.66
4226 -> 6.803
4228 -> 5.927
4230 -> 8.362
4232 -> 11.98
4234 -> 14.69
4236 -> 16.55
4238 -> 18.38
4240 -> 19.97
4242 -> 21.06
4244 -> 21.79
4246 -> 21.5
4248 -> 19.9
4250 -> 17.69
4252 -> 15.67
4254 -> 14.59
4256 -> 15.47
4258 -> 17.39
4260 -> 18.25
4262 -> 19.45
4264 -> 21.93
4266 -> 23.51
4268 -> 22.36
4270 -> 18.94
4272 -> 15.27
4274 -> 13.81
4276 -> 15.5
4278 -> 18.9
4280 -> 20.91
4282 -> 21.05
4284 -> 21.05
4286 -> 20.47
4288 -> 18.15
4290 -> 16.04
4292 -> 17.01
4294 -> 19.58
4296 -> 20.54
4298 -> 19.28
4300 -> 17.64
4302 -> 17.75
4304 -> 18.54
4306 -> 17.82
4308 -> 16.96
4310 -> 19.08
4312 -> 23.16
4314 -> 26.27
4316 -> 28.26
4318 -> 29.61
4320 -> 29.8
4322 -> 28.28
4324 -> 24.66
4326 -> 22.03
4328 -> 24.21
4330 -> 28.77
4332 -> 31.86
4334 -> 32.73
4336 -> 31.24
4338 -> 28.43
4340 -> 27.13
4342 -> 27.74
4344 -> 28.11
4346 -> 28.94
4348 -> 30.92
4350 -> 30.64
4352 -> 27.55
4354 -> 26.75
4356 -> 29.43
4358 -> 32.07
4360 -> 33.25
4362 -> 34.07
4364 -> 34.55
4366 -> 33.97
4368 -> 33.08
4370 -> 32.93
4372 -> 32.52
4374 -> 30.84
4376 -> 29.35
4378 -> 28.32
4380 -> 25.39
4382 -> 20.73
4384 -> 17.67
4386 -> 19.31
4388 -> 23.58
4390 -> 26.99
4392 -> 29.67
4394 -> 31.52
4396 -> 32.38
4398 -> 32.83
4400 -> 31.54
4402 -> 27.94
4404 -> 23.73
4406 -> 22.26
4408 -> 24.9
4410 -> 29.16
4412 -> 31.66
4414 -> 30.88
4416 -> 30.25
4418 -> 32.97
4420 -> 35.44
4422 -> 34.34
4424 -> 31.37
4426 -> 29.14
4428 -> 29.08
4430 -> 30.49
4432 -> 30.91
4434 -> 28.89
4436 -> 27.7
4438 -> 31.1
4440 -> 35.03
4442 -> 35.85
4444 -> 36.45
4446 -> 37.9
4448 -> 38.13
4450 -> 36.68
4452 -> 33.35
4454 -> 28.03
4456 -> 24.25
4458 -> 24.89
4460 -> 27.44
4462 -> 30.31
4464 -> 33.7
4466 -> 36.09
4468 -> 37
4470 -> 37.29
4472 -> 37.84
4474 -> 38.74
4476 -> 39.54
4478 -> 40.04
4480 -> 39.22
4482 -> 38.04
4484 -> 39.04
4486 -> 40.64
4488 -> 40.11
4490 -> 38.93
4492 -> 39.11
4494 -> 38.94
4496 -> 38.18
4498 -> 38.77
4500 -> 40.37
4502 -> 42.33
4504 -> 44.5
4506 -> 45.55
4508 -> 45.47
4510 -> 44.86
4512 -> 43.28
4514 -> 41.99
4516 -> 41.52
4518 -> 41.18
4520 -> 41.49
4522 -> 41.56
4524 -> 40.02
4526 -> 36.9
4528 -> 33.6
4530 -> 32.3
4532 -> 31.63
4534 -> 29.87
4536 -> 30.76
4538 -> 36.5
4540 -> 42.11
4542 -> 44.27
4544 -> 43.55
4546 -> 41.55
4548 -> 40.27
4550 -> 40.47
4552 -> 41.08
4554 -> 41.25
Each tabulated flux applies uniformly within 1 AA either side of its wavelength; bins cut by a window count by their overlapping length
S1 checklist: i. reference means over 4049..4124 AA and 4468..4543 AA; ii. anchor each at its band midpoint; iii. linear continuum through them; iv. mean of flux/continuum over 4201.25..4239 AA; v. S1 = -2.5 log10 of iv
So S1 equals 0.44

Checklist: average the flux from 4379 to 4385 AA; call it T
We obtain 21.3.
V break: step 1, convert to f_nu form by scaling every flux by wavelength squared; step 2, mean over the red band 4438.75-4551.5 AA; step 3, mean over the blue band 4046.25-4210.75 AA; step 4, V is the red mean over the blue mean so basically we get 2.3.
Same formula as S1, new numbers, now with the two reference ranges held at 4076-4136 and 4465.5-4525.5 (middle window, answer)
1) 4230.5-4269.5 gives 0.43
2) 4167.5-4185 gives 0.13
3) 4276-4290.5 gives 0.44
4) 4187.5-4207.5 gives 0.25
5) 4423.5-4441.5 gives 0.21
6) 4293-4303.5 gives 0.50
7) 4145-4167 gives 0.08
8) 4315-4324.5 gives 0.10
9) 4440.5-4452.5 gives 0.04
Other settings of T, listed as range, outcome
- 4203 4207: 20.2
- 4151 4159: 20.8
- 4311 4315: 24.7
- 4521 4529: 38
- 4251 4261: 16.3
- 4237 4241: 19.2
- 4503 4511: 45.1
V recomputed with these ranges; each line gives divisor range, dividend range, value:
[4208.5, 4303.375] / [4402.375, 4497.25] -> 2.05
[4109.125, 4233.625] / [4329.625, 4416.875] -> 1.66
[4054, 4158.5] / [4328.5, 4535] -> 2.05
